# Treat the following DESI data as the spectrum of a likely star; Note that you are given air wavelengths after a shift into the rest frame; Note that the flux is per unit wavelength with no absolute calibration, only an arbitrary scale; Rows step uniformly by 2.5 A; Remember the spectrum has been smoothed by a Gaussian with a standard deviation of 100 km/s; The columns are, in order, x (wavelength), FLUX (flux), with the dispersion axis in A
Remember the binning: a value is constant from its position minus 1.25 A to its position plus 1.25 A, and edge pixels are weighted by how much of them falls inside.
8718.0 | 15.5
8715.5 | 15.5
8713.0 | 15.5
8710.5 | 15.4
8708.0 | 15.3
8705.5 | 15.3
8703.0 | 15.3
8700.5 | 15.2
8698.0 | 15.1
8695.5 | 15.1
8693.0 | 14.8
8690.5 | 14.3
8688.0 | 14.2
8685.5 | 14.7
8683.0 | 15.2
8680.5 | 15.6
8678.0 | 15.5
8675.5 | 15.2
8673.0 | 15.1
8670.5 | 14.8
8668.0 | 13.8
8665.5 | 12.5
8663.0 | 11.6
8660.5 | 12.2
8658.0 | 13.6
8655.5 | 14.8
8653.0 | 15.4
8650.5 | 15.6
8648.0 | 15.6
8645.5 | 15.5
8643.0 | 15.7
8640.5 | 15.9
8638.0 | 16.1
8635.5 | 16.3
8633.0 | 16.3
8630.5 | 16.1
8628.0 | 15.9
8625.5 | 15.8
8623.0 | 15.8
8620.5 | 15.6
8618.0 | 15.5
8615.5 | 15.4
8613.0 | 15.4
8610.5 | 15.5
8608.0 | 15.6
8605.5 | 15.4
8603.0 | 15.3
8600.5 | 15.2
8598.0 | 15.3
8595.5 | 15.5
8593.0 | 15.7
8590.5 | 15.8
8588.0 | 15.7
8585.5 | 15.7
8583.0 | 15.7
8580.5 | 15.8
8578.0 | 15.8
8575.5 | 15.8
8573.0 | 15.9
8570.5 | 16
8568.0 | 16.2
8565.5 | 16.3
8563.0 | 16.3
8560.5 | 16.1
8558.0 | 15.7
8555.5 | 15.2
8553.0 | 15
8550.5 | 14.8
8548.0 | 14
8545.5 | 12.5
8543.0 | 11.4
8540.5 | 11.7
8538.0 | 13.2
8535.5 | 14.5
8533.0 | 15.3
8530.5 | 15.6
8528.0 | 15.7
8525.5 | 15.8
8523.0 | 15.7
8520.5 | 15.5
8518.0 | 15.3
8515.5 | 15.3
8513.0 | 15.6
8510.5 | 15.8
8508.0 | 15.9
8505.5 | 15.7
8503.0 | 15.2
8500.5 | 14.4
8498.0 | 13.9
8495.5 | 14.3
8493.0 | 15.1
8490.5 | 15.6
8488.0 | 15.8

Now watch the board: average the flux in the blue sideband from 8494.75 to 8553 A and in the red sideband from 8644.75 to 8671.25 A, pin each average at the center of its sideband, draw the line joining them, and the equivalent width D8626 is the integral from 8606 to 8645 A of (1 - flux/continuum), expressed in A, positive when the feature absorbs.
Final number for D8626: -4.3 A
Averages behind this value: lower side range 14.7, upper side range 14.1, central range 15.8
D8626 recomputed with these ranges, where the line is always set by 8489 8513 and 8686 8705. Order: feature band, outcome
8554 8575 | -1.25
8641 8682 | 0.97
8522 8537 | -0.30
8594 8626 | -1.06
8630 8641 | -0.89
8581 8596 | -0.68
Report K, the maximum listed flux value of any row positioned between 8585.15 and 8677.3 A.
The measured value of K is 16.3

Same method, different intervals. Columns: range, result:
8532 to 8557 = 15.3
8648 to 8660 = 15.6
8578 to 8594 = 15.8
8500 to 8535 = 15.9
